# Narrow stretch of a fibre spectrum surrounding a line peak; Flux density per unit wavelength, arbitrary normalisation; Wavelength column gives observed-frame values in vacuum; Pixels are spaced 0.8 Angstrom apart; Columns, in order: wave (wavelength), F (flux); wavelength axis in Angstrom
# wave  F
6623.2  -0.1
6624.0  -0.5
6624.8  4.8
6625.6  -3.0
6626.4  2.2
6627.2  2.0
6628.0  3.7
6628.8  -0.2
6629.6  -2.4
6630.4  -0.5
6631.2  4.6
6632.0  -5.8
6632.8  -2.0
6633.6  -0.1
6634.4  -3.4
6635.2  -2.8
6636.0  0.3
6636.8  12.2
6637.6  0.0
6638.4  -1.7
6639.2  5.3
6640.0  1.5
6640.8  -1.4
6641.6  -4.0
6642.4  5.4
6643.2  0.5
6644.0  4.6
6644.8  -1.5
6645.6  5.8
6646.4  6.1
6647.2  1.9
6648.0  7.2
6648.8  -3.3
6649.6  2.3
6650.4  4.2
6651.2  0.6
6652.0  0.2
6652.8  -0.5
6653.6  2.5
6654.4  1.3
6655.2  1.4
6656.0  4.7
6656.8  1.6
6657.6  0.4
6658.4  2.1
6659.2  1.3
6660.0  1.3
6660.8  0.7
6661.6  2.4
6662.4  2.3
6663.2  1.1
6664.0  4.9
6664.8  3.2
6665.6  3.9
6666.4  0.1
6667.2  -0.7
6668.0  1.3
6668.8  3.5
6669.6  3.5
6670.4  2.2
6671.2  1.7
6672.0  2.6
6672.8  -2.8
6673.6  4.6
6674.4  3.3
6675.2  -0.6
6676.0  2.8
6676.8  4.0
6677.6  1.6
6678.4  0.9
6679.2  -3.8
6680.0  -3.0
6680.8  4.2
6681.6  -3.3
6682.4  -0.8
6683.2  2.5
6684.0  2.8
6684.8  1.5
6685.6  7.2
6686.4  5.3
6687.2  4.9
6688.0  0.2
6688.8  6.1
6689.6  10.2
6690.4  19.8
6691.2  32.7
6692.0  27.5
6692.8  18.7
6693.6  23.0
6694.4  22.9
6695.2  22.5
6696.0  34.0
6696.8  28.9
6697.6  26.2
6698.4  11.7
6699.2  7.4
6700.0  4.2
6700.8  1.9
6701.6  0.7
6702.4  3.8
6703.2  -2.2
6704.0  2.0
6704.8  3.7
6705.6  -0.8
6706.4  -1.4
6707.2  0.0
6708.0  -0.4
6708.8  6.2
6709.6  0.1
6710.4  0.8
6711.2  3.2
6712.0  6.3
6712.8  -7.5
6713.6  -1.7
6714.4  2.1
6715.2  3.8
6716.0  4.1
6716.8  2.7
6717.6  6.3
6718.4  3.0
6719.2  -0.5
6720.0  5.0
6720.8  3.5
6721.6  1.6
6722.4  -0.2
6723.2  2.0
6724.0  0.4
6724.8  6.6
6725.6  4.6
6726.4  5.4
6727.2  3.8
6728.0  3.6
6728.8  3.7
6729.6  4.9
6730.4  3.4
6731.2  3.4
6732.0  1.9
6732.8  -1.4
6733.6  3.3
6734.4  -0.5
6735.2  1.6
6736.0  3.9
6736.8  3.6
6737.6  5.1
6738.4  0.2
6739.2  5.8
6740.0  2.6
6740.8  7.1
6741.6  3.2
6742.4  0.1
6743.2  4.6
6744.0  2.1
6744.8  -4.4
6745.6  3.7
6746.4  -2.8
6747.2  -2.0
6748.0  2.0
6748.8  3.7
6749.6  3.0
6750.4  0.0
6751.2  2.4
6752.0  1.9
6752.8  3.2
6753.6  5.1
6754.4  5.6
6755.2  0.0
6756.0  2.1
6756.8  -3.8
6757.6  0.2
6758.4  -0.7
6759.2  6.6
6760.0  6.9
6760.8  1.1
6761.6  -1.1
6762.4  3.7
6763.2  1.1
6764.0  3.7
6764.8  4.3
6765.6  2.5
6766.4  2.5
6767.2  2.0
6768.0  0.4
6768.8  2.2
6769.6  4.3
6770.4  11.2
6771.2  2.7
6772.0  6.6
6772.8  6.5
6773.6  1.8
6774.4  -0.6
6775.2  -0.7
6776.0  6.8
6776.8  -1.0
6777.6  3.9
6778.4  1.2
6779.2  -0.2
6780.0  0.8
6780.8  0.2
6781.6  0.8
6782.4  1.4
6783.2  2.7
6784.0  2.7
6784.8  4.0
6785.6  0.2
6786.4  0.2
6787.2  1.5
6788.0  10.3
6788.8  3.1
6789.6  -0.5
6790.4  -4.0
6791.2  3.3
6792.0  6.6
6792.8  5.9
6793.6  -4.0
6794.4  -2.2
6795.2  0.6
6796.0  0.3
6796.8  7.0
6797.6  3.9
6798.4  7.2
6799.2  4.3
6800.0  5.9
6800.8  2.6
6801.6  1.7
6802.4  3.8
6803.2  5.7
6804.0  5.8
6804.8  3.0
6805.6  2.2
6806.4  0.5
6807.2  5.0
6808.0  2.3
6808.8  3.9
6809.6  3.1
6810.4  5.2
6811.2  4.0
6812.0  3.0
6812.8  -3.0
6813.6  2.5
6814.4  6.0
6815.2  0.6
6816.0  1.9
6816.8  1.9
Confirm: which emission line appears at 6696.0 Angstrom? [O II]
